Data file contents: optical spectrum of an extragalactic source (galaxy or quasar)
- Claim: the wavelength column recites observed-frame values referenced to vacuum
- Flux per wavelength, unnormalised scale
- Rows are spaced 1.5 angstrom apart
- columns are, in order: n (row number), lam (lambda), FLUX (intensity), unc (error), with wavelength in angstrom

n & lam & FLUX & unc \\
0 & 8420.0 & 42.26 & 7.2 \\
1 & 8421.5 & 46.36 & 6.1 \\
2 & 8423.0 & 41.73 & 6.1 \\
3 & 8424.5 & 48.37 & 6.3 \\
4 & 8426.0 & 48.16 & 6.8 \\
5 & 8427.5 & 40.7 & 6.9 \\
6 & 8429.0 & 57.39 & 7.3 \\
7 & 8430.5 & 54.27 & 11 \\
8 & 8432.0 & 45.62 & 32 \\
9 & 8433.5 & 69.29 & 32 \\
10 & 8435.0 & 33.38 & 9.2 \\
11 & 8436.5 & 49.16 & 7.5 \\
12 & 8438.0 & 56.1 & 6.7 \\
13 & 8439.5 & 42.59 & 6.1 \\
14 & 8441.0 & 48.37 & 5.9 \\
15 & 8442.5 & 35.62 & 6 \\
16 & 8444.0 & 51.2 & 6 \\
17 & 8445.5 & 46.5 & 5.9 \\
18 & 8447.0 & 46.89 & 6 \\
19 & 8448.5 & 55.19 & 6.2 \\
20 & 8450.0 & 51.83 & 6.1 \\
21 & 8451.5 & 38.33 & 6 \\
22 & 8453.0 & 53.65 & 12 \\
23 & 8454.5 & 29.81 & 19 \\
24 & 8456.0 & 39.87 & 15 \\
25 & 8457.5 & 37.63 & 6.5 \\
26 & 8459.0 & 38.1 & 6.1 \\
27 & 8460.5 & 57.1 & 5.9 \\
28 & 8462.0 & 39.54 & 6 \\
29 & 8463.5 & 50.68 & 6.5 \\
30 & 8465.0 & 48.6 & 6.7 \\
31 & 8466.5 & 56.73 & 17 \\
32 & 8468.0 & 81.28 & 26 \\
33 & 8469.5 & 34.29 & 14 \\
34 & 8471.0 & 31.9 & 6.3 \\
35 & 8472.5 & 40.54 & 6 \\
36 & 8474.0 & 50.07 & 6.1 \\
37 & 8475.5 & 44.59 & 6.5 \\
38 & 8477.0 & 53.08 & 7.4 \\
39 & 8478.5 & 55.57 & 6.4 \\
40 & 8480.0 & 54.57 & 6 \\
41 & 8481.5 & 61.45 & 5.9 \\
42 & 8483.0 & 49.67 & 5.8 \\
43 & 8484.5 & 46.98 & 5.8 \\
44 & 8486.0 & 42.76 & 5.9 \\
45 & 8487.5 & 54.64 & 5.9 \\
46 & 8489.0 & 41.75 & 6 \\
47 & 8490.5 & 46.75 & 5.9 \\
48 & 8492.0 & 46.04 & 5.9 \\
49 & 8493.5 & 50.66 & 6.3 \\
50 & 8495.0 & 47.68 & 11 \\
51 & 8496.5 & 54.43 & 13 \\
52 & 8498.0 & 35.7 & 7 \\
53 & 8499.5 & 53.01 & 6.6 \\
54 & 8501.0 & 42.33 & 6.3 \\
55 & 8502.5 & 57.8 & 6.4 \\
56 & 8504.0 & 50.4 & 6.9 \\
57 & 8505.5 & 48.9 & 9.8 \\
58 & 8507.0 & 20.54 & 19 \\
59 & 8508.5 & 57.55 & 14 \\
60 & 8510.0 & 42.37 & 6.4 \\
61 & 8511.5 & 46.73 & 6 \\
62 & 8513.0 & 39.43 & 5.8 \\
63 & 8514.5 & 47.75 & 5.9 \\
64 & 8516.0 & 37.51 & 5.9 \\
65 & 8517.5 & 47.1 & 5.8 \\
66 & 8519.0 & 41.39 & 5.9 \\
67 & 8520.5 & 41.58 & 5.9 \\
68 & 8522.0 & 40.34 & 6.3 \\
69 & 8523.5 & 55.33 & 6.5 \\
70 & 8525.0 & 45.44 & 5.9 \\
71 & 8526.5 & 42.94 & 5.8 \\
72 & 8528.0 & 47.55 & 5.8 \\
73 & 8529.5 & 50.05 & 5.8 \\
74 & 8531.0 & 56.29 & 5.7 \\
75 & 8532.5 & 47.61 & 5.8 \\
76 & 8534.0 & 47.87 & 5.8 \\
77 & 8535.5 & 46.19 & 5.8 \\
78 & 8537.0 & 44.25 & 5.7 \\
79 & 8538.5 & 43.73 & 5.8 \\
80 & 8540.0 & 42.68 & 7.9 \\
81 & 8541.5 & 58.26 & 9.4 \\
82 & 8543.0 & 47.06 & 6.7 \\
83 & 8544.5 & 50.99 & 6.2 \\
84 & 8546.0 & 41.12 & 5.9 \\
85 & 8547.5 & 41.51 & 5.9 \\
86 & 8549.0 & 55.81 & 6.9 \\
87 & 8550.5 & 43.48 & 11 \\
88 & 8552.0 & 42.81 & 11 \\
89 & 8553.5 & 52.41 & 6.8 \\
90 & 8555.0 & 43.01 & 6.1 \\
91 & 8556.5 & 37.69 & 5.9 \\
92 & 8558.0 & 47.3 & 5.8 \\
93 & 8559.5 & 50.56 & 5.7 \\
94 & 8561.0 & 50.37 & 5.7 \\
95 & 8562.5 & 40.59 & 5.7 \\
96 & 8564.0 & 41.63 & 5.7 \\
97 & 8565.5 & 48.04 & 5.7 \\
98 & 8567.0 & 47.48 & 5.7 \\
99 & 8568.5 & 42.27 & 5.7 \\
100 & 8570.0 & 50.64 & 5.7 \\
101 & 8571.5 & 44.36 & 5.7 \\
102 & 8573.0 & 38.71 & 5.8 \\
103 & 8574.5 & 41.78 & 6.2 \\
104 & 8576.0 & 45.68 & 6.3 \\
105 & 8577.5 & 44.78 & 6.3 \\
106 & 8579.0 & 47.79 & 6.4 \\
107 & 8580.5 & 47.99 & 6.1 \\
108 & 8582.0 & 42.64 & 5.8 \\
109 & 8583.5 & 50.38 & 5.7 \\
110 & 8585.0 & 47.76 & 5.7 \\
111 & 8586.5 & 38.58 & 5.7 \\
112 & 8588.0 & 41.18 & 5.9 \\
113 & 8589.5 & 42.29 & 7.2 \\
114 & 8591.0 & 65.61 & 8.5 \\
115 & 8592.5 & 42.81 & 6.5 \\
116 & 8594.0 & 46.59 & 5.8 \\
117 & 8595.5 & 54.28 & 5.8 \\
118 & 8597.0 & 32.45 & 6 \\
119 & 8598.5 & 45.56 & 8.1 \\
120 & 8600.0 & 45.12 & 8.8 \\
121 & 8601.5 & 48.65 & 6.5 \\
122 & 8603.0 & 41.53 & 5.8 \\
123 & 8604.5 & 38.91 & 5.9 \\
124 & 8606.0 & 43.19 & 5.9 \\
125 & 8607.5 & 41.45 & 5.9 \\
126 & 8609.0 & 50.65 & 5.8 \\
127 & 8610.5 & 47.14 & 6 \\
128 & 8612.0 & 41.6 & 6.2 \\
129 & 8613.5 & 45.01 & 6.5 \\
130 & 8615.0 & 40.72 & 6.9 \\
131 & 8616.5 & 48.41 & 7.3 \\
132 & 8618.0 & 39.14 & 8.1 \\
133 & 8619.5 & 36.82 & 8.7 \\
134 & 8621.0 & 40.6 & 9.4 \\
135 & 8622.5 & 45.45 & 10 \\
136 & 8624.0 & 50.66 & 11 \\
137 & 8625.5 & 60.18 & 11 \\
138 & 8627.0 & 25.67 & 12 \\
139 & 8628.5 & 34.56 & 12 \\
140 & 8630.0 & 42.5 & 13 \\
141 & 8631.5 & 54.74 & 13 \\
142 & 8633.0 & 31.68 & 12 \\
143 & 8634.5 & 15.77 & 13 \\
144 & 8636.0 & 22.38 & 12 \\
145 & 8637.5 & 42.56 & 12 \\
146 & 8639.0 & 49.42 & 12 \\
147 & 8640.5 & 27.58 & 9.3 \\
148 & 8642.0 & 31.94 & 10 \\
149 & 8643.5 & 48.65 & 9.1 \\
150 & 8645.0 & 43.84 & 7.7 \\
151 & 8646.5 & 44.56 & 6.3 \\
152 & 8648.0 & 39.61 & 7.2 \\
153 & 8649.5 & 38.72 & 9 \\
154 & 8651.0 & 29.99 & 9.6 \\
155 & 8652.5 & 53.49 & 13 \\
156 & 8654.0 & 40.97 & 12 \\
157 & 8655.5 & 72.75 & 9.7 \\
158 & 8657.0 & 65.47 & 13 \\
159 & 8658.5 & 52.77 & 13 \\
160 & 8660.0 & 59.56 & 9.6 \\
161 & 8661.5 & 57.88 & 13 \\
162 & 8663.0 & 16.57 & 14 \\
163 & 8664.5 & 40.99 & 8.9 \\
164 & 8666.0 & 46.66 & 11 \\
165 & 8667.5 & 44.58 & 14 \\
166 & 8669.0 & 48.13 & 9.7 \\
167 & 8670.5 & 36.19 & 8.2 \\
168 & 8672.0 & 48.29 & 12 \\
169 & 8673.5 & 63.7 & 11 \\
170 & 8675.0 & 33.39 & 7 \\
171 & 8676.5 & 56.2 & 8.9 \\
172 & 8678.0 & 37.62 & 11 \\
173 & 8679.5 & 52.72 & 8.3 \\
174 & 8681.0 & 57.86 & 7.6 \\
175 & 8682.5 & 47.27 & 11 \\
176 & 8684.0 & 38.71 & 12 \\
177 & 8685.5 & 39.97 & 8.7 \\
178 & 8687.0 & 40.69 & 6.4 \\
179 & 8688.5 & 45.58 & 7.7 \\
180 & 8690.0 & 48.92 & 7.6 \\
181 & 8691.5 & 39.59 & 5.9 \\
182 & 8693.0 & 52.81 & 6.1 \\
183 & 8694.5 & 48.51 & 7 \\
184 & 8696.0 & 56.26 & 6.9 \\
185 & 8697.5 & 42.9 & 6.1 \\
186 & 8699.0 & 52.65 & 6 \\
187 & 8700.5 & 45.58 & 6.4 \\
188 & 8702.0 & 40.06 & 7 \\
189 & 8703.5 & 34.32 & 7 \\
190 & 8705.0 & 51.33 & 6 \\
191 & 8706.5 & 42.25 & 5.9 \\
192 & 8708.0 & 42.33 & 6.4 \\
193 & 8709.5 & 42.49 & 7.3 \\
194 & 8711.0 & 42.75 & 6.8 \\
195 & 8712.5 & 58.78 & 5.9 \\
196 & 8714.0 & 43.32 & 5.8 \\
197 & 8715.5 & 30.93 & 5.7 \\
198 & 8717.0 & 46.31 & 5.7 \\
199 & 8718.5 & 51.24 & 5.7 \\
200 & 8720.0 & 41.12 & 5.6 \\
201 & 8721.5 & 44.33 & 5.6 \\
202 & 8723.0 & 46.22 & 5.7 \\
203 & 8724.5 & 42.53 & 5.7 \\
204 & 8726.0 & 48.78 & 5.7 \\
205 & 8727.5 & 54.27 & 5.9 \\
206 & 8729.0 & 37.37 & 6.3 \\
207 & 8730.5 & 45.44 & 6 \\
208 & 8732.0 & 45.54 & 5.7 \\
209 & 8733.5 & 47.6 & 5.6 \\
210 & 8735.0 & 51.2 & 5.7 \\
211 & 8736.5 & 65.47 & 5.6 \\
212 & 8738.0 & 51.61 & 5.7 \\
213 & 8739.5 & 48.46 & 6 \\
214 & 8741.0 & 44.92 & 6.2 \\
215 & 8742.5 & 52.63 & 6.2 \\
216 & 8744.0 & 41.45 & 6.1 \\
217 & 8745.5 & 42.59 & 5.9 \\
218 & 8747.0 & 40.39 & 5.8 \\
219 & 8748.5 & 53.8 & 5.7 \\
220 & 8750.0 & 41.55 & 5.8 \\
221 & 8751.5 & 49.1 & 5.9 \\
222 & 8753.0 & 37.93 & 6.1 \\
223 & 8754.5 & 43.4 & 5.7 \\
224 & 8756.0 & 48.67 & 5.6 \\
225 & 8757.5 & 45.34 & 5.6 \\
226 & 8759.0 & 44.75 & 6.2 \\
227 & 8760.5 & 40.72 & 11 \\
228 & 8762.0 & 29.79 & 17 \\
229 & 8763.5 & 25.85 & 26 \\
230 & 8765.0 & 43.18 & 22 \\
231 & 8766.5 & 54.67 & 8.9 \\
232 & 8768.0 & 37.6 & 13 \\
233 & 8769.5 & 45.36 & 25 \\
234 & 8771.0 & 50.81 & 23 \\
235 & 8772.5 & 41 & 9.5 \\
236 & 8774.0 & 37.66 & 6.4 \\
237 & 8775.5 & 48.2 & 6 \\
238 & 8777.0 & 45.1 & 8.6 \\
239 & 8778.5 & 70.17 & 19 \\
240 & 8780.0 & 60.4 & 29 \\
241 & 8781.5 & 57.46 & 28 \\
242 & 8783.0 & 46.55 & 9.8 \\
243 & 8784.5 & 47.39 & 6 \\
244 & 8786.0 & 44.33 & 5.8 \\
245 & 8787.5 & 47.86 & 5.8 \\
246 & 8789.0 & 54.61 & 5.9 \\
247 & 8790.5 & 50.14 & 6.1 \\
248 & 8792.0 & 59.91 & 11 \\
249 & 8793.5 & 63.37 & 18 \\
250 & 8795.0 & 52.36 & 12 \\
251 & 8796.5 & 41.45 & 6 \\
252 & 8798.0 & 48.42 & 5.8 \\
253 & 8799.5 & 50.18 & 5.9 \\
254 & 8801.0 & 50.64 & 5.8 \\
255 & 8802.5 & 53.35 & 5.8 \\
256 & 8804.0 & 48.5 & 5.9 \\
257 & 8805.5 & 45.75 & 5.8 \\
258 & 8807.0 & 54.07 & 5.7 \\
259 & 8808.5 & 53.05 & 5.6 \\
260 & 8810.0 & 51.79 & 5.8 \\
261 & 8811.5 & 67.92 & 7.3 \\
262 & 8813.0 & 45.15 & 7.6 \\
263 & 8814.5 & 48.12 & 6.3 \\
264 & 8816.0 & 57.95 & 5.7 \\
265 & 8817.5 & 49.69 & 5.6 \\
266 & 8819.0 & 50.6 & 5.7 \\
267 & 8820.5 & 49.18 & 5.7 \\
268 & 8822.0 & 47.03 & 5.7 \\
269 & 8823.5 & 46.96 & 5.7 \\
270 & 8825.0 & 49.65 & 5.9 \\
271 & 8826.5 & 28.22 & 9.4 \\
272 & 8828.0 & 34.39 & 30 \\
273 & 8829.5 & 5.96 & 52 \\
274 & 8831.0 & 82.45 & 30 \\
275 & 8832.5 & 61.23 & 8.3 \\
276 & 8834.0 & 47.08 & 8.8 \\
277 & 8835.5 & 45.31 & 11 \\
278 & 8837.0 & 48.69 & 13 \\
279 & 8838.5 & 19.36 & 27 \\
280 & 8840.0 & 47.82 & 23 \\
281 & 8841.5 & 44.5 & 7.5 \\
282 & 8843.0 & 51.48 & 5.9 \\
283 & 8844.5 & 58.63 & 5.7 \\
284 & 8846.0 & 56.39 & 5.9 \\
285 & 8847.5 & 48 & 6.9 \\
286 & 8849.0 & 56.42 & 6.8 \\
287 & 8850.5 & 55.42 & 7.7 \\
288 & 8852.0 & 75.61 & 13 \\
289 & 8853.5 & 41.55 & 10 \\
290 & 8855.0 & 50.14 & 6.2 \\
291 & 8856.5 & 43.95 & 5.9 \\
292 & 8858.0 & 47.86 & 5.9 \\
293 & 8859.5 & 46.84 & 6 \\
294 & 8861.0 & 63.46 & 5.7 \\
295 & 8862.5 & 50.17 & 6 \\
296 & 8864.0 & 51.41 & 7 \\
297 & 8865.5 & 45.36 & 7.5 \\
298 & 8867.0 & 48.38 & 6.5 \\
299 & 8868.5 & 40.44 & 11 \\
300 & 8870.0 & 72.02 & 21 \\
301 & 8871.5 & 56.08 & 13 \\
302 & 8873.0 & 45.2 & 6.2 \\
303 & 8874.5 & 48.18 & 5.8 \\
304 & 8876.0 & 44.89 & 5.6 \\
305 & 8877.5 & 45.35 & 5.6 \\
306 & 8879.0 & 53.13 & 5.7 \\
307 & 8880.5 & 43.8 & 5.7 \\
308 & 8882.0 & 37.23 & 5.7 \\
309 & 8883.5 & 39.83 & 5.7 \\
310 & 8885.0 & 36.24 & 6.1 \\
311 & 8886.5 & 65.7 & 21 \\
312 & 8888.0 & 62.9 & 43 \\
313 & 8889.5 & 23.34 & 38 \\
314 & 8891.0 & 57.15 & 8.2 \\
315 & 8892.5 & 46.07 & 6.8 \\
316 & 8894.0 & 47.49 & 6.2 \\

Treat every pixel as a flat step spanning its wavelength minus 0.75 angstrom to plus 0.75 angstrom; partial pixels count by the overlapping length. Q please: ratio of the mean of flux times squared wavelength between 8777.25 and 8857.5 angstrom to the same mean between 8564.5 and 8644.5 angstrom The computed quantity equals 1.23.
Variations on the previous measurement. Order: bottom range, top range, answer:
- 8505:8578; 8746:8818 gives 1.13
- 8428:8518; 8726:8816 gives 1.09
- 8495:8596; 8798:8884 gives 1.14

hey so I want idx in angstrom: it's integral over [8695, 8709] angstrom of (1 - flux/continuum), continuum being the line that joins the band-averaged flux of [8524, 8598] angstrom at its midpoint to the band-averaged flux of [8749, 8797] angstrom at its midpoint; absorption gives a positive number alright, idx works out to 0.5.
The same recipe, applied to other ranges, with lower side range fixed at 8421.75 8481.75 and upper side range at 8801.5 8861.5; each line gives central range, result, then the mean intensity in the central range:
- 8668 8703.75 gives 1.8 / 46.3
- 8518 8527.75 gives 0.7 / 44.7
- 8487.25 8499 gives 0.3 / 47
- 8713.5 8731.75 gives 1.7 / 44.4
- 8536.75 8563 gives 1.0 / 46.4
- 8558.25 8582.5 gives 1.5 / 45.4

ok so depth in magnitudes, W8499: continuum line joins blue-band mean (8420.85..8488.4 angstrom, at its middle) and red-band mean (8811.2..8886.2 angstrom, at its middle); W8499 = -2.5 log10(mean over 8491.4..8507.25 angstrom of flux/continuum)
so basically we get 0.026 mag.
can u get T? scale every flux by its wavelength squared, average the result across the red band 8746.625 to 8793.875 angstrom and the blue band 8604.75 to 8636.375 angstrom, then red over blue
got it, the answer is 1.19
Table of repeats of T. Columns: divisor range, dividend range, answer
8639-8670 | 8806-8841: 1.09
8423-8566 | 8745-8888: 1.11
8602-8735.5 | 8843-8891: 1.18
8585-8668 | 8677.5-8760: 1.08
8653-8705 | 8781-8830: 1.06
